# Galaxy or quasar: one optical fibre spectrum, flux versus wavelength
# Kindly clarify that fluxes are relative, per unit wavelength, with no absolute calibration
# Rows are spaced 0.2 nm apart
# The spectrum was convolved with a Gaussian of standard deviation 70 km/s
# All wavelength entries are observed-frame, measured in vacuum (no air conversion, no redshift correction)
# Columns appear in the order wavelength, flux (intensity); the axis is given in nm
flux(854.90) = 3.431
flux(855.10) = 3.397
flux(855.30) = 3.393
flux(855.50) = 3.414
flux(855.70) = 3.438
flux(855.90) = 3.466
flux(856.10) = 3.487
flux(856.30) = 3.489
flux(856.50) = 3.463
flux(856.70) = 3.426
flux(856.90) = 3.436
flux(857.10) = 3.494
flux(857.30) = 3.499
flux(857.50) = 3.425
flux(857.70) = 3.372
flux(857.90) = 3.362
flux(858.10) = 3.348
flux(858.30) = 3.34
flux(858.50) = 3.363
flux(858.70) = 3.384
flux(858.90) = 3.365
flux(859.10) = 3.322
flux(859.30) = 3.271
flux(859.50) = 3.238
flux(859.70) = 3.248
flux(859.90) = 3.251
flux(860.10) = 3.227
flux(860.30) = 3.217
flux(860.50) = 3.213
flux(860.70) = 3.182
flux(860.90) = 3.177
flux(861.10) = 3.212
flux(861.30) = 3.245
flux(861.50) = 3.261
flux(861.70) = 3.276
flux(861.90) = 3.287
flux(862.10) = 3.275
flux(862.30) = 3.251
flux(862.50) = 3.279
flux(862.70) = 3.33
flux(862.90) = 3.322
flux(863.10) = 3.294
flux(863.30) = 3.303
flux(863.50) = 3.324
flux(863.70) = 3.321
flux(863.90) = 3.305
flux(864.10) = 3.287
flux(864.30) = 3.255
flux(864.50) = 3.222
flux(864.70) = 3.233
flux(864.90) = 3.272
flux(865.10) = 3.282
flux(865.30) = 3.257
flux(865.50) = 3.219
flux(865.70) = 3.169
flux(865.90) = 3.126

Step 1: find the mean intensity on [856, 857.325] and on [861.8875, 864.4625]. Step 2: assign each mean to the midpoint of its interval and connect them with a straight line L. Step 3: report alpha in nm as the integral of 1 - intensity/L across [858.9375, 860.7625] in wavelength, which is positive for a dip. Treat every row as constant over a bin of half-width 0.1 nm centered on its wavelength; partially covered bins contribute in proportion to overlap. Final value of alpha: 0.07 nm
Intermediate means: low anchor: 3.47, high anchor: 3.29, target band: 3.25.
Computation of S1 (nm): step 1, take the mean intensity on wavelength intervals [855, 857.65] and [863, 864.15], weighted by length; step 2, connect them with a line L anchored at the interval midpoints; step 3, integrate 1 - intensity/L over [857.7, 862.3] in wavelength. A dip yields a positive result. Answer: 0.13 nm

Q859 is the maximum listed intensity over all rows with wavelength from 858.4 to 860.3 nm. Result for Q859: 3.384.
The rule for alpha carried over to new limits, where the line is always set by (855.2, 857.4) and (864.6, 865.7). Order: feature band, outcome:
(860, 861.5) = 0.06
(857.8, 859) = 0.02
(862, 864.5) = 0.00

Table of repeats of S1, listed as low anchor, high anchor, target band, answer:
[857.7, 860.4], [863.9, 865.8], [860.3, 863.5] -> 0.02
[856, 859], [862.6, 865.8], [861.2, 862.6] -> 0.02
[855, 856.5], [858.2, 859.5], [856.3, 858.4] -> -0.02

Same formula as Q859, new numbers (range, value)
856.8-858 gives 3.499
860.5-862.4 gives 3.287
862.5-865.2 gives 3.33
